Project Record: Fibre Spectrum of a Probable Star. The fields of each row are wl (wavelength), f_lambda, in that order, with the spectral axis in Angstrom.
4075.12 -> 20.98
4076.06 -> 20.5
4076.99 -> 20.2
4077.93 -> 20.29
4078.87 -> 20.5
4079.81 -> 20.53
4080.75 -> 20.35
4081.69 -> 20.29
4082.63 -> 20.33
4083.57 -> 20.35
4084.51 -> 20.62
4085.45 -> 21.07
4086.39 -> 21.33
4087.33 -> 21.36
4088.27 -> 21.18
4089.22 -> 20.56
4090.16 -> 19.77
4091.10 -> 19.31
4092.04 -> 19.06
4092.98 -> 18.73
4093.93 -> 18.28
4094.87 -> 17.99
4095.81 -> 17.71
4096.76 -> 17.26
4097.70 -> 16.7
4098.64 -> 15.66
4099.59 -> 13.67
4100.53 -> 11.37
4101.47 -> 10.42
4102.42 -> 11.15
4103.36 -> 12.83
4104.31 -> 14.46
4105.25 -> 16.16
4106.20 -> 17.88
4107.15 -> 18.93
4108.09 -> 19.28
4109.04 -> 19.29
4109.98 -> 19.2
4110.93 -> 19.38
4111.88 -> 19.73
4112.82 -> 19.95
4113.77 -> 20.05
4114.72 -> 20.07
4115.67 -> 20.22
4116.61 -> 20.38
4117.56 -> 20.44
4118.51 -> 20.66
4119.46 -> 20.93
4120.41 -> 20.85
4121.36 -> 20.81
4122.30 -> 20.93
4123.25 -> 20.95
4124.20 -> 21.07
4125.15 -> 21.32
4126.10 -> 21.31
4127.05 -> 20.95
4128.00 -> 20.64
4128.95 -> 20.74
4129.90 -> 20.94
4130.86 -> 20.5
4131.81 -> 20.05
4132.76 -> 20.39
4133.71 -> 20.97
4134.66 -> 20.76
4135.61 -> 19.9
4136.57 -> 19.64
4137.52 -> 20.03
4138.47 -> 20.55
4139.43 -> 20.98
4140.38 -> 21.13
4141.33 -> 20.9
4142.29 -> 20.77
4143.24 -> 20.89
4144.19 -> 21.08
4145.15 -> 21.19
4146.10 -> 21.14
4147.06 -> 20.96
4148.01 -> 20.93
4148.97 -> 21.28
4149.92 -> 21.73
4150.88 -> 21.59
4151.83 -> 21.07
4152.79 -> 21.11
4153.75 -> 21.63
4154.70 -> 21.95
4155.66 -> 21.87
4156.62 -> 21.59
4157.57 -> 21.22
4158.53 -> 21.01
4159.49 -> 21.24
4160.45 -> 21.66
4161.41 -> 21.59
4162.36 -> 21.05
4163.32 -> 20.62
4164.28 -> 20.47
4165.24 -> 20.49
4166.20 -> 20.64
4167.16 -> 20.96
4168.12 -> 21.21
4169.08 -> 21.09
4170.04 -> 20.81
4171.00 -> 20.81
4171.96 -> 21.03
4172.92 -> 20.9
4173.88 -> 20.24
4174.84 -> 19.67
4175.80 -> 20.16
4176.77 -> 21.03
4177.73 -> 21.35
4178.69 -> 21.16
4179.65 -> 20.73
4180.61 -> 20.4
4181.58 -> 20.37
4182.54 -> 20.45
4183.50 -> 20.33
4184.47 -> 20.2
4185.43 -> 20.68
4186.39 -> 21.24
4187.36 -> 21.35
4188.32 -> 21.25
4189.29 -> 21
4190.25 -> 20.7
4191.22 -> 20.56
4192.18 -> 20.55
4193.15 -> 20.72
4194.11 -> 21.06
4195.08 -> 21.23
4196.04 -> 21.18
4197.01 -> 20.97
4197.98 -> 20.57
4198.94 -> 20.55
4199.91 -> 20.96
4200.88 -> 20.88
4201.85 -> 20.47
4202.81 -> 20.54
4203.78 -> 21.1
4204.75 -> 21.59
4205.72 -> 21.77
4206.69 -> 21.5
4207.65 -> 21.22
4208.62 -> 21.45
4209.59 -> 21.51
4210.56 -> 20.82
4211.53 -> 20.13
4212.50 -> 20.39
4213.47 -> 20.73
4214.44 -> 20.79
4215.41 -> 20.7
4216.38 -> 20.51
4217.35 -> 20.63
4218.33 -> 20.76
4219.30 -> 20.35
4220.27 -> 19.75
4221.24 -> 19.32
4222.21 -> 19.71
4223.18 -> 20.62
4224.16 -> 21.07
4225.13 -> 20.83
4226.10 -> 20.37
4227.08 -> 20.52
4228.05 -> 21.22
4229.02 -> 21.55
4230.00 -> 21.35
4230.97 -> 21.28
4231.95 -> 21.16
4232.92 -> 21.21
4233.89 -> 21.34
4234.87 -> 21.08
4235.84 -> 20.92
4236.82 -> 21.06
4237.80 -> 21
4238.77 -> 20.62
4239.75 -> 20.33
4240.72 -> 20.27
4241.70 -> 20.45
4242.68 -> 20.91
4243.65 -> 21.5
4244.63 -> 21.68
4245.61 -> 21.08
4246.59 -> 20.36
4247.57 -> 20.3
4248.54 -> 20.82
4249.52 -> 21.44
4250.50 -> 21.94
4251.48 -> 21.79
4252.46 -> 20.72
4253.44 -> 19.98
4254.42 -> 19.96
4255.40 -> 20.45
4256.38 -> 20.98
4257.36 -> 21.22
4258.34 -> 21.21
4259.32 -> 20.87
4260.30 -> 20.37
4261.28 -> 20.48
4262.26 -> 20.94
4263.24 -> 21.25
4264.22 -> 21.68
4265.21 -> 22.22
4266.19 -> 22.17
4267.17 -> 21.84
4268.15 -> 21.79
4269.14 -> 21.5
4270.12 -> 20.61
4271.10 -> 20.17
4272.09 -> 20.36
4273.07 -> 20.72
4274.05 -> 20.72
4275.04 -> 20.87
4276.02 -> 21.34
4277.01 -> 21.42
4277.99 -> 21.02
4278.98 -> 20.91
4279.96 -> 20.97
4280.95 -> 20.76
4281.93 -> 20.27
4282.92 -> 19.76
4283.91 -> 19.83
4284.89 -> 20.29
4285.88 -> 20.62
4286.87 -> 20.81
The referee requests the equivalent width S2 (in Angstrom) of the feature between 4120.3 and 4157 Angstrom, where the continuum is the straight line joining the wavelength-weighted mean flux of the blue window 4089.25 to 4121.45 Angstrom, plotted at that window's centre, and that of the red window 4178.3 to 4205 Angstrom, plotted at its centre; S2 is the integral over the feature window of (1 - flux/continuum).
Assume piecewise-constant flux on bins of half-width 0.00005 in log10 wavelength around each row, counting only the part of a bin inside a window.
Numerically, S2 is -3.7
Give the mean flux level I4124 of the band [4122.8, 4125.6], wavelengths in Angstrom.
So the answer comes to 21.1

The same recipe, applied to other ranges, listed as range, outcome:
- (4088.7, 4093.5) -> 19.5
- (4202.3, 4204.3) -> 20.9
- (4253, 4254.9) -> 20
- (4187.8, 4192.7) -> 20.8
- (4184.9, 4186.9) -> 21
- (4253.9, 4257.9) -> 20.7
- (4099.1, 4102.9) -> 11.7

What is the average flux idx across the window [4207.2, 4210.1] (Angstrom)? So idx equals 21.4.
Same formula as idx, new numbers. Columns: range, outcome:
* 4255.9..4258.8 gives 21.1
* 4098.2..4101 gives 13.5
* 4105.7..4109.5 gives 18.8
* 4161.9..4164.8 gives 20.7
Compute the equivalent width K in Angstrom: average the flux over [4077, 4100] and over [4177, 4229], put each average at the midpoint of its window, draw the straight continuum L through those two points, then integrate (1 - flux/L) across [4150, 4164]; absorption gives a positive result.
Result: -0.8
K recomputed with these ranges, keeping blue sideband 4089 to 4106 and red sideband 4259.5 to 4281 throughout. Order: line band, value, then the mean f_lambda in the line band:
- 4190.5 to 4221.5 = -2.5 Angstrom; 20.8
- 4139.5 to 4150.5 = -2.3 Angstrom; 21.1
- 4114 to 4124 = -2.3 Angstrom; 20.6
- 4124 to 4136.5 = -2.6 Angstrom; 20.7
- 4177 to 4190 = -1.5 Angstrom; 20.8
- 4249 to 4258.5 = -0.2 Angstrom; 20.9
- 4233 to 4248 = -0.5 Angstrom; 20.9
